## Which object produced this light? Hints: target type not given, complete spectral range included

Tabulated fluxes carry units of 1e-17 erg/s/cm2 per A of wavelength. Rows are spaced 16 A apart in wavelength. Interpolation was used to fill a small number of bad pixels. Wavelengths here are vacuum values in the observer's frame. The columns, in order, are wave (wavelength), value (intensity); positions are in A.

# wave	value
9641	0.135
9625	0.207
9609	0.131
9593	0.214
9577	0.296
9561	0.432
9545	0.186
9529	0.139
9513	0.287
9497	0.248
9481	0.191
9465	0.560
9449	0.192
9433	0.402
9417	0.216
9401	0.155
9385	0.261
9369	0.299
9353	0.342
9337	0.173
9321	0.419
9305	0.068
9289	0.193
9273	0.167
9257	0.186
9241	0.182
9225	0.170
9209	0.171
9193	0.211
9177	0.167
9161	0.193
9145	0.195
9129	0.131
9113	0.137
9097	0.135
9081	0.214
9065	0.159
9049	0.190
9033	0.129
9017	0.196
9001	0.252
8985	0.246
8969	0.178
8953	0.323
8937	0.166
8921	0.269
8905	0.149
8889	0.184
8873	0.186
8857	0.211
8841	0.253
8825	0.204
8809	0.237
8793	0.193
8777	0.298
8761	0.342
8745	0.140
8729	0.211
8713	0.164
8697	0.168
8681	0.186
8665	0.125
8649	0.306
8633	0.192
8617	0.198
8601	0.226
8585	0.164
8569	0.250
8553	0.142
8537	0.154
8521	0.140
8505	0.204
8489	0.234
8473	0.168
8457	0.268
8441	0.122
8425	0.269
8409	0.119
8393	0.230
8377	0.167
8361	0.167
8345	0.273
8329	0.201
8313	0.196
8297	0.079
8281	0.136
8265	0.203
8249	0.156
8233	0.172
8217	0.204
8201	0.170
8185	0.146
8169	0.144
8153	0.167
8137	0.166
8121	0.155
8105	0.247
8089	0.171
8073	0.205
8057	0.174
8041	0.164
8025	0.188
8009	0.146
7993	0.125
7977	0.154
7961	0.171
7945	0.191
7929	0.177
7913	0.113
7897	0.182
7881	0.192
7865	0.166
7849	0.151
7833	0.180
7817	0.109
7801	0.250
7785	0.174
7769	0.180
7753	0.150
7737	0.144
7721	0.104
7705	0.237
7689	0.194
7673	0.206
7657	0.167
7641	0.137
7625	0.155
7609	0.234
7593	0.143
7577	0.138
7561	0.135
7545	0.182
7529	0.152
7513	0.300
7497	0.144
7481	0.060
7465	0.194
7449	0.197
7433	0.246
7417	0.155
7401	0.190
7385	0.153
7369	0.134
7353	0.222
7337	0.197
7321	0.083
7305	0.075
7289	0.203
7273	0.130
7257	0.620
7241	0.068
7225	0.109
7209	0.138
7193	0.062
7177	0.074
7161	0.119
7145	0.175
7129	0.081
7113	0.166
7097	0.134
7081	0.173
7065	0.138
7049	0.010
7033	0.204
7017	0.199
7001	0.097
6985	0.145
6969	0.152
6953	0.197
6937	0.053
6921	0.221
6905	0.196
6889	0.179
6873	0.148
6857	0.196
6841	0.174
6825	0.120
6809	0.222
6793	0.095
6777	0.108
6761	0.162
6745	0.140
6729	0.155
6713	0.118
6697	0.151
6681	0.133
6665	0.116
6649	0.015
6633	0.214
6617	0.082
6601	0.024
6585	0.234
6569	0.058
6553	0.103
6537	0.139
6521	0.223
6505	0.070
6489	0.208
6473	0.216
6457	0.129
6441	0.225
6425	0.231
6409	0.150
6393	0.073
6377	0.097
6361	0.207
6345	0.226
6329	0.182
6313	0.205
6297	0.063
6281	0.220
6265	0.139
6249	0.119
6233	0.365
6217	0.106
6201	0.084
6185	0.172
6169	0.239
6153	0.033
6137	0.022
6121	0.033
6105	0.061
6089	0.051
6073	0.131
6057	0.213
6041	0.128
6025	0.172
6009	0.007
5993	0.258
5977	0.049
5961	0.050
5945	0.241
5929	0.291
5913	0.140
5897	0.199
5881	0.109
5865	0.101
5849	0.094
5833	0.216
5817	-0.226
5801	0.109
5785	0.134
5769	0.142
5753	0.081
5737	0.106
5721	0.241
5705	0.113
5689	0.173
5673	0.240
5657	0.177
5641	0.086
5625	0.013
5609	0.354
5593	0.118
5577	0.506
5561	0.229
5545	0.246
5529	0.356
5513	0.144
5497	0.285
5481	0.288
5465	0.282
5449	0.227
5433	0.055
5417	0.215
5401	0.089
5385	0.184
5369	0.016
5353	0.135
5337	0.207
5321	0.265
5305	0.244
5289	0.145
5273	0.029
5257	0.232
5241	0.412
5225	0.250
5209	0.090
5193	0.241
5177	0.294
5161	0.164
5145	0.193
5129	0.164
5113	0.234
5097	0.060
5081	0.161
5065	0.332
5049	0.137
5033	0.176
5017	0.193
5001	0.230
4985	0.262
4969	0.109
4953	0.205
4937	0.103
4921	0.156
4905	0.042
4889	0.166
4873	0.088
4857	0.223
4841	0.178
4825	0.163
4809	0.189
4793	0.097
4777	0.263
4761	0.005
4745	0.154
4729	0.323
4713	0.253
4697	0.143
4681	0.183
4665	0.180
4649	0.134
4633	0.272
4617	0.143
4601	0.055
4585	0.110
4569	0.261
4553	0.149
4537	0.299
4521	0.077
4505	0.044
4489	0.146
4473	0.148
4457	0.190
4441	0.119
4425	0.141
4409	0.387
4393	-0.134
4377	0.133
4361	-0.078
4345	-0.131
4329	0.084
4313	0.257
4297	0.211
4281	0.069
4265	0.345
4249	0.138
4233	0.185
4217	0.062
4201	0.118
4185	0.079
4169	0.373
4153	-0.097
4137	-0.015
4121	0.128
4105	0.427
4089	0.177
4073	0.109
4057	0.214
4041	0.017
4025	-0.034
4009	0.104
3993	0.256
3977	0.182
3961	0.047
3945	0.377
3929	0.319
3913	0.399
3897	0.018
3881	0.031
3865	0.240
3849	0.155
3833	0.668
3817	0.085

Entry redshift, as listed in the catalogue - 0.95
